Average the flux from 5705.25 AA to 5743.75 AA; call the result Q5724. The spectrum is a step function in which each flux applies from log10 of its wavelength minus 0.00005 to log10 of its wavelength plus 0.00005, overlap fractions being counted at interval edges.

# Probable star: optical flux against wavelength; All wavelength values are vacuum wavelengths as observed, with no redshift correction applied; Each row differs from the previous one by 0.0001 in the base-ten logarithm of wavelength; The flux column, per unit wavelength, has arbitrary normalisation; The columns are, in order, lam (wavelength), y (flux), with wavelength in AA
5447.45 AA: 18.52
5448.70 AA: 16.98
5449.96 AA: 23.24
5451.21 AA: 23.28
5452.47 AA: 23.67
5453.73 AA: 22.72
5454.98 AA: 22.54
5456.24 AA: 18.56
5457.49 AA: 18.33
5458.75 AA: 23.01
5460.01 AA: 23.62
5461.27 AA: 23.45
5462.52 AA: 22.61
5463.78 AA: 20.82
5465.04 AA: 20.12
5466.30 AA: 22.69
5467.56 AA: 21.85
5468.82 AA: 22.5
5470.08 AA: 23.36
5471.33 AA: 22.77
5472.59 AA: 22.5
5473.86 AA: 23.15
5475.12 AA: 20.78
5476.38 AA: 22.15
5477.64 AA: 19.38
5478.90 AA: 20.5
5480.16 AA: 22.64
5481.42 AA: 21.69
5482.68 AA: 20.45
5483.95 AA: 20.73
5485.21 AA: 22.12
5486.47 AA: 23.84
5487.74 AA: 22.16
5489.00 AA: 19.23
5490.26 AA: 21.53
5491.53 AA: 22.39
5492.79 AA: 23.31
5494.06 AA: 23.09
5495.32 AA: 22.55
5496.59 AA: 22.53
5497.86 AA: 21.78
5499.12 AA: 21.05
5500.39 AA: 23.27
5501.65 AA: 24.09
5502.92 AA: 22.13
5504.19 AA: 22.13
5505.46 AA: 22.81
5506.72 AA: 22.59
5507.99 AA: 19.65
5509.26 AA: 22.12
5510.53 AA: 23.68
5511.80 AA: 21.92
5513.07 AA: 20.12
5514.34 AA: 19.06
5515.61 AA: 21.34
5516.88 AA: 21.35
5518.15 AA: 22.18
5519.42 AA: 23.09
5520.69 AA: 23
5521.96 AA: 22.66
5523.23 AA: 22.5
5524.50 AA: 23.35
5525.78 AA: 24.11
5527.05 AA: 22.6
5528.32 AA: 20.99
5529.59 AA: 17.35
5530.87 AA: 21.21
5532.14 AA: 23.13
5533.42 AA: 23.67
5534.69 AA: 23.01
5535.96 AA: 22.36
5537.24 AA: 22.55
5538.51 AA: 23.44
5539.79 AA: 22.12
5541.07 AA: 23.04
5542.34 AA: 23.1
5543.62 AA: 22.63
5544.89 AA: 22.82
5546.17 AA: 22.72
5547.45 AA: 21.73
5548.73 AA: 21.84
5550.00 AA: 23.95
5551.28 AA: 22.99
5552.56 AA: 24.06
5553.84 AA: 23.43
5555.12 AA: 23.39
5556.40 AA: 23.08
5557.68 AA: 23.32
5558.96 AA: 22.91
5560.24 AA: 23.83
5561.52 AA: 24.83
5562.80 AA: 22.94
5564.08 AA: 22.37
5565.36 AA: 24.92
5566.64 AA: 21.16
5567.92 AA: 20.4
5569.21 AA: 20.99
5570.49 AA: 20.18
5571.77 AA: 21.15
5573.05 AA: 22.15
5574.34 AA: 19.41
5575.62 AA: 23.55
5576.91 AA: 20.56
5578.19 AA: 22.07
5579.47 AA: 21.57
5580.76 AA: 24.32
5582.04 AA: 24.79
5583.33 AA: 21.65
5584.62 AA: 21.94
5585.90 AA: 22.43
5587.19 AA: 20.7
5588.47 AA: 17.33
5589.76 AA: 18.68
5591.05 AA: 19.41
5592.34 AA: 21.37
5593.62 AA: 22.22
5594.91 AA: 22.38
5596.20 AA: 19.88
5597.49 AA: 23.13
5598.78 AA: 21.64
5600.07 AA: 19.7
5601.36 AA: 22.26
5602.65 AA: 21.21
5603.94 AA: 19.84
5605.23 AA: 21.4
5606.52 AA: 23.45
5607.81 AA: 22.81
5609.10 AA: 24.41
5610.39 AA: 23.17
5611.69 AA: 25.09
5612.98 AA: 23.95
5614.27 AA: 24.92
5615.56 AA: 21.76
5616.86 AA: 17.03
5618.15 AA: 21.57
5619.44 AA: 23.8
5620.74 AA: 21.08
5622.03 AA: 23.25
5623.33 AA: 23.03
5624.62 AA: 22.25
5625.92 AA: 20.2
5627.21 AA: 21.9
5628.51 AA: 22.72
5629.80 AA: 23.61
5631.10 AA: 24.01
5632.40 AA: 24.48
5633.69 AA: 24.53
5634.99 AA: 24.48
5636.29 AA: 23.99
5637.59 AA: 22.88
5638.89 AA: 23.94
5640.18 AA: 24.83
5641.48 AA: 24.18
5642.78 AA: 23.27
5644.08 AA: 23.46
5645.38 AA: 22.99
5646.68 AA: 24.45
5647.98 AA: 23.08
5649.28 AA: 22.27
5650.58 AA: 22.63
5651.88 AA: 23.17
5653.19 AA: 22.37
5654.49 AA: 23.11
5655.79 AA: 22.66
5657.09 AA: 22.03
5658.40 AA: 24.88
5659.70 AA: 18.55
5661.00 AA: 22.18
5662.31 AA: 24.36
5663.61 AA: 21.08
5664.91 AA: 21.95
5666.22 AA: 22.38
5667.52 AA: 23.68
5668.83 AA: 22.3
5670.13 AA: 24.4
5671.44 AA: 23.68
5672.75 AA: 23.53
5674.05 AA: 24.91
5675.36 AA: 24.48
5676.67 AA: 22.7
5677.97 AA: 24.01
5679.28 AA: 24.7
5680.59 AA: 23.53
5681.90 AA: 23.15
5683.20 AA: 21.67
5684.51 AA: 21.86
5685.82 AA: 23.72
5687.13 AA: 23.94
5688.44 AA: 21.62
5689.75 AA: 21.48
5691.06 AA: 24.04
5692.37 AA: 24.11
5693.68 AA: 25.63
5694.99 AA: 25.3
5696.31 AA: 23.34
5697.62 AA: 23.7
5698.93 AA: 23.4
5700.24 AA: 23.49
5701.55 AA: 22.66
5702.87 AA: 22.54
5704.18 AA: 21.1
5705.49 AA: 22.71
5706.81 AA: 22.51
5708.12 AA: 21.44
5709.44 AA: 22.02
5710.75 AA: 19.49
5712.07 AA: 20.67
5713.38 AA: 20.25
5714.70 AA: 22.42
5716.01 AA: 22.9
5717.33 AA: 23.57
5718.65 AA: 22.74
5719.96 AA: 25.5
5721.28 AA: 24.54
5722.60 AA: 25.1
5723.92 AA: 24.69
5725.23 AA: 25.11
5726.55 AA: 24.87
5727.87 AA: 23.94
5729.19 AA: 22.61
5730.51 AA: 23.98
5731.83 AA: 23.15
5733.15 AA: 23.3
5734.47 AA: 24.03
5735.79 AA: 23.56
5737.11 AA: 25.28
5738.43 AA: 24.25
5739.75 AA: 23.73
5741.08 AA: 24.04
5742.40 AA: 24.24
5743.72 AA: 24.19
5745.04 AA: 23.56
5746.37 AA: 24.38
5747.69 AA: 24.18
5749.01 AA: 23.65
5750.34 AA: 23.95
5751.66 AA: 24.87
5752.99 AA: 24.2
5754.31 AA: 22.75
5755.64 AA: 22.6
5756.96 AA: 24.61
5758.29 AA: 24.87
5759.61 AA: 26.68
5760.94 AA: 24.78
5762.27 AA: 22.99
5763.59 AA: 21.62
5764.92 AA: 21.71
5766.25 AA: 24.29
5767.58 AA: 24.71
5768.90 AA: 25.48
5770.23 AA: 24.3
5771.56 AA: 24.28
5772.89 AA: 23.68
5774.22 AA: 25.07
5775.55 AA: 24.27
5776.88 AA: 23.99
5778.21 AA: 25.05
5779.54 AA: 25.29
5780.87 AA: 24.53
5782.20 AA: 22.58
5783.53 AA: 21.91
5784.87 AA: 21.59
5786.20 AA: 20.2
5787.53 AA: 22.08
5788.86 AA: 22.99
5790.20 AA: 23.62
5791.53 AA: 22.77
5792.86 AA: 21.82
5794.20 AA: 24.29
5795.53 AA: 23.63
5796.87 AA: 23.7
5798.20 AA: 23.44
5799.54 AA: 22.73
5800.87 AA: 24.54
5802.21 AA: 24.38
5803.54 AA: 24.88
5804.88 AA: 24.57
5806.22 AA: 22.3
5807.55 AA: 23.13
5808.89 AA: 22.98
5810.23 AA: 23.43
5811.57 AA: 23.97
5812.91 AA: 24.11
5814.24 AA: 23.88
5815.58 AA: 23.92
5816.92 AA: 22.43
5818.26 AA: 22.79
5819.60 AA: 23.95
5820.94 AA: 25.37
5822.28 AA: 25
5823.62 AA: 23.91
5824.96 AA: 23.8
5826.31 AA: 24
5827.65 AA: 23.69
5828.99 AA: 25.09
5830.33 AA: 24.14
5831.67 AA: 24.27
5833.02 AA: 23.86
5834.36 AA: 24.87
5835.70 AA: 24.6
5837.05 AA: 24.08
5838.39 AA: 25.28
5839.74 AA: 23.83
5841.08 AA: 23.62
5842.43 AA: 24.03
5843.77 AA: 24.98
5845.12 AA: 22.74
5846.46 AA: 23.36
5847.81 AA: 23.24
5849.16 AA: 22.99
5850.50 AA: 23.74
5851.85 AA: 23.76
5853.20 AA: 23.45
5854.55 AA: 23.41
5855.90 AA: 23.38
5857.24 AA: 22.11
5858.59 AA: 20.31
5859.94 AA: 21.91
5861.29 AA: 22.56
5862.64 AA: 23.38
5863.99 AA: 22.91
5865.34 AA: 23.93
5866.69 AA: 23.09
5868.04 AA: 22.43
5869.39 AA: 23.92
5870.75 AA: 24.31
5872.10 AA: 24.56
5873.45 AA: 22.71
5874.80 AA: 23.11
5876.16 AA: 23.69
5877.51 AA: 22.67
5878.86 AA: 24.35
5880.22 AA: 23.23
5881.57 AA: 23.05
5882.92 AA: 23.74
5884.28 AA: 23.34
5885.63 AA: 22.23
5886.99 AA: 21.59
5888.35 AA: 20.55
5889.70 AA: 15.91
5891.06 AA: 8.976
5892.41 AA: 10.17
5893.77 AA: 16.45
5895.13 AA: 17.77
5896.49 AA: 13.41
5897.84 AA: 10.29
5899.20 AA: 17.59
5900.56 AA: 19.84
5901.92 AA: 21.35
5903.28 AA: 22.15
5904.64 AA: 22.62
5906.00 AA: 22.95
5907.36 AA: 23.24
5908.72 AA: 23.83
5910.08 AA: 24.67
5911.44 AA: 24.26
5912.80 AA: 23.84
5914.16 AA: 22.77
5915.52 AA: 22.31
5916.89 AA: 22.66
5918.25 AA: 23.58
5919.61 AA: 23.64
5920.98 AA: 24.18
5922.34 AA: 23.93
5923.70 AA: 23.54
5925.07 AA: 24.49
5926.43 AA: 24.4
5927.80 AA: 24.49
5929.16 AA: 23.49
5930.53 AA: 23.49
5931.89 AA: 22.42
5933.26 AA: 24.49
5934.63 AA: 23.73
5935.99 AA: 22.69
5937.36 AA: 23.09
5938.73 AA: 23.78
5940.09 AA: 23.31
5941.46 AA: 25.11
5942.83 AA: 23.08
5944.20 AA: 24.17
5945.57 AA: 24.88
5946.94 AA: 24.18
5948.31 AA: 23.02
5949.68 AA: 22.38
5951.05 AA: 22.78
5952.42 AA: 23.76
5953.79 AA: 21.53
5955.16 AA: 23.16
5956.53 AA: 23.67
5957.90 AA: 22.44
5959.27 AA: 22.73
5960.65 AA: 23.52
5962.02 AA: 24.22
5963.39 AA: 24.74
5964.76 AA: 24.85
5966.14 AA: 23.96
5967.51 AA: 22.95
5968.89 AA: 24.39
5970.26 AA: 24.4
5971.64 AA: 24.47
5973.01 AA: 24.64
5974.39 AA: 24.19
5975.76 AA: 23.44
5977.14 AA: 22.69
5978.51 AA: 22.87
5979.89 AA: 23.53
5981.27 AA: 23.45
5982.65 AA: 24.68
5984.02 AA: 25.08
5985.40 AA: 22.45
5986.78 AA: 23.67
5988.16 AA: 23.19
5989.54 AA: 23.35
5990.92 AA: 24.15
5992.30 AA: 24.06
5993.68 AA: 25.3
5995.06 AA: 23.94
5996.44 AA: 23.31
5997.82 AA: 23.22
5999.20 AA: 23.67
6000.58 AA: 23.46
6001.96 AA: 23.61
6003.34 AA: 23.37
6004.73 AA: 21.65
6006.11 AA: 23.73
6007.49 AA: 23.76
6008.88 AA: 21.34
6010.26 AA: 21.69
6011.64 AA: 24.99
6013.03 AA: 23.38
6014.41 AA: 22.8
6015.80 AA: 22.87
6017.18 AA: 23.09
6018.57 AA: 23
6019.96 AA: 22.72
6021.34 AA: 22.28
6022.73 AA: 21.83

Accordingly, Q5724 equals 23.4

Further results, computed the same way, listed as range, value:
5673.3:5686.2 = 23.5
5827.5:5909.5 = 22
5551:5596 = 22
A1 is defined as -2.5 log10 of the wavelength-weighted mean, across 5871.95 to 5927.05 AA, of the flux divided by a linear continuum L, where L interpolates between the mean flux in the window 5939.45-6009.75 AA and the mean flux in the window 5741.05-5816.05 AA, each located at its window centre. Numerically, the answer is 0.11 mag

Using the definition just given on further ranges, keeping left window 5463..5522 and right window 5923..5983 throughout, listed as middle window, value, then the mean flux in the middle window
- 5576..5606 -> 0.047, 21.4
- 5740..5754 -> -0.055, 24.1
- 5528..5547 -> -0.009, 22.3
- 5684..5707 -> -0.024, 23.2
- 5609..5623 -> -0.013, 22.7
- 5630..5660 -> -0.041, 23.4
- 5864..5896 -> 0.111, 21.1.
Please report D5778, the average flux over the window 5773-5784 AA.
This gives 24.1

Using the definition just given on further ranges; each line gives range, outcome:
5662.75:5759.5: 23.4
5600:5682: 23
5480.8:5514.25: 22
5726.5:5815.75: 23.7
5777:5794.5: 23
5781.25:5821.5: 23.3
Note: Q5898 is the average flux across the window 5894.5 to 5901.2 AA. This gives 15.7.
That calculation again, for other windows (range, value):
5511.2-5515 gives 20.4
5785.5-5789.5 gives 21.8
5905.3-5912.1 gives 23.8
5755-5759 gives 24.1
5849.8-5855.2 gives 23.6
